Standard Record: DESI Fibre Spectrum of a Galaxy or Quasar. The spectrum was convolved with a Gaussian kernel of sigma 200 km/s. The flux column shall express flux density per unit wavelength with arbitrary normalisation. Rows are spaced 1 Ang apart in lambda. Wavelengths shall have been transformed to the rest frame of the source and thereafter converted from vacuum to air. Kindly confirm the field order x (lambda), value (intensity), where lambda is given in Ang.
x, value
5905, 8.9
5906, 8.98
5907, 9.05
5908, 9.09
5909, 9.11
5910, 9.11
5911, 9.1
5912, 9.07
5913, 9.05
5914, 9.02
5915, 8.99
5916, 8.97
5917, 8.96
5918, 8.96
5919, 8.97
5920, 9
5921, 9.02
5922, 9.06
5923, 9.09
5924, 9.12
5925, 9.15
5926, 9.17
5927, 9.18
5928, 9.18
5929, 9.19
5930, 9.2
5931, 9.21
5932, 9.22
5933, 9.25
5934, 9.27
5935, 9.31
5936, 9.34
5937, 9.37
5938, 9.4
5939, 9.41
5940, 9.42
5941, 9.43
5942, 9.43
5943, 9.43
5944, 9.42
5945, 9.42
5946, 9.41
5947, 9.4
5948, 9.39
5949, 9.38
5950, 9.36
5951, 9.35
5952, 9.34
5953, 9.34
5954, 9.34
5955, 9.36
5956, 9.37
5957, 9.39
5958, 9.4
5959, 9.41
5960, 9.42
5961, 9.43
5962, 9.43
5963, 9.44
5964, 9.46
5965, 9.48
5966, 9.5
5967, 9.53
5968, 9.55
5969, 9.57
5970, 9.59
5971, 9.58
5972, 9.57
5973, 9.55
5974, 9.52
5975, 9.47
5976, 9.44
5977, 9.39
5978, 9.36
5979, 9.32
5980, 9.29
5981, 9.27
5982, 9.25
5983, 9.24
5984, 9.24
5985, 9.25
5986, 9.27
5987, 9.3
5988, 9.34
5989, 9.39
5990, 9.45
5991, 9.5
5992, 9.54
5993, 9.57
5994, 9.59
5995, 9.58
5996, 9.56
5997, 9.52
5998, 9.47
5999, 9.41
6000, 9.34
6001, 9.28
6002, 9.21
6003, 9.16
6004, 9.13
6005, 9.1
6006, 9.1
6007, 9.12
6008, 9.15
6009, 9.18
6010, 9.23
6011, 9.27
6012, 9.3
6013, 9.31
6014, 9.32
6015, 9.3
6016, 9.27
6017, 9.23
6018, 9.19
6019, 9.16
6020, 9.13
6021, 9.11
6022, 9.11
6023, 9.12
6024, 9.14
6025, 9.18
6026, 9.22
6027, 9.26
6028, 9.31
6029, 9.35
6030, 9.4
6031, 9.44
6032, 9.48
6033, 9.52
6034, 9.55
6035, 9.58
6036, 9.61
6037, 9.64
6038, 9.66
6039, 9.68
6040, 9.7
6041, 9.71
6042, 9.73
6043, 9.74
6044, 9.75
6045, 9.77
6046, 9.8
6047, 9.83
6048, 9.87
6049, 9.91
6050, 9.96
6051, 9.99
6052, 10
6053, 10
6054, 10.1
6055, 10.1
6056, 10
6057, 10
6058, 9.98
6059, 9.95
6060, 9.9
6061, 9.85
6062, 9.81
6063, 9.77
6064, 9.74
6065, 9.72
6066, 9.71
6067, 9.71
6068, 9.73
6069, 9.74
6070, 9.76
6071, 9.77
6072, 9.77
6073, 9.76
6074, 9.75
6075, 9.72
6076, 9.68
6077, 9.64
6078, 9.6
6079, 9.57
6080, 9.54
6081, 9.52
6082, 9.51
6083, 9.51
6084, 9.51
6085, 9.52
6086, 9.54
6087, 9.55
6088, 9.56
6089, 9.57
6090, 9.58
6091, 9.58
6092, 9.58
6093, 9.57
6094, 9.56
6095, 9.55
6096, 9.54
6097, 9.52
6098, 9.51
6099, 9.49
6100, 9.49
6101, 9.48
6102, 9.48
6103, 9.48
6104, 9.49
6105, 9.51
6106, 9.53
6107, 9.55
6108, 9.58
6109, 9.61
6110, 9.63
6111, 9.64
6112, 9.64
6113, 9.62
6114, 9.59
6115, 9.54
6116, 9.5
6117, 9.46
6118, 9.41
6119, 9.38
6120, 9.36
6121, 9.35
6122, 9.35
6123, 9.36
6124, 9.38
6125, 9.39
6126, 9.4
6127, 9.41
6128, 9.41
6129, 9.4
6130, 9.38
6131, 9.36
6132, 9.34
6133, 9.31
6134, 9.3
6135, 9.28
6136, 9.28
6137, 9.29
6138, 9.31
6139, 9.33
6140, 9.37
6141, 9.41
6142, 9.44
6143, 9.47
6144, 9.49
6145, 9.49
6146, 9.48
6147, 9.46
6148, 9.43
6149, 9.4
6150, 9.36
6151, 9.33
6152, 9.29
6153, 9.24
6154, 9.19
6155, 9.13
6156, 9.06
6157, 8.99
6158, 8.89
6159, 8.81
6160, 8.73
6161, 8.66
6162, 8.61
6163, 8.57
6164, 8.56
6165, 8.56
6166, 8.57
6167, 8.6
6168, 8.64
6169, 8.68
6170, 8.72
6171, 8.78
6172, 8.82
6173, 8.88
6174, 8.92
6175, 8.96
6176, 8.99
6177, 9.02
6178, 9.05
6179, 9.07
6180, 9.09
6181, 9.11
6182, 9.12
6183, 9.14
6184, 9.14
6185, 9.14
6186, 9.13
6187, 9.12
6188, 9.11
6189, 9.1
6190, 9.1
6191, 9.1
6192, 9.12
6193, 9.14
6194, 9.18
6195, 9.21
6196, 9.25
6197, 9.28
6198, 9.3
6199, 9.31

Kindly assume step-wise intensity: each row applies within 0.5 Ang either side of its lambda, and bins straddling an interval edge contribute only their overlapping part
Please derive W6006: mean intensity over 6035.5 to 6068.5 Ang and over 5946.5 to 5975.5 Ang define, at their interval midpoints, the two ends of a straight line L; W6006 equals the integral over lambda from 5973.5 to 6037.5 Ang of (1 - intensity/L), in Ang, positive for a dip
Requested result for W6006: 2.0 Ang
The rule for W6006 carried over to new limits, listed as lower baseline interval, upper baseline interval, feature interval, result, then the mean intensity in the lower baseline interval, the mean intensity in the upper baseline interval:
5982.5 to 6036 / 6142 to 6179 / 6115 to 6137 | -0.7 Ang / 9.31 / 9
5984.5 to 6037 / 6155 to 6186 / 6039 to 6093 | -3.4 Ang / 9.32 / 8.87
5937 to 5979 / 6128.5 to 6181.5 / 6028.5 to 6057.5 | -1.5 Ang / 9.43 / 9.09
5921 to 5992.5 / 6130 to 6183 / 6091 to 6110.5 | -0.8 Ang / 9.36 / 9.08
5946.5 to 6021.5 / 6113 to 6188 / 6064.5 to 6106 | -1.6 Ang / 9.36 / 9.16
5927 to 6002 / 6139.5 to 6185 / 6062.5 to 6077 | -0.8 Ang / 9.39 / 9.04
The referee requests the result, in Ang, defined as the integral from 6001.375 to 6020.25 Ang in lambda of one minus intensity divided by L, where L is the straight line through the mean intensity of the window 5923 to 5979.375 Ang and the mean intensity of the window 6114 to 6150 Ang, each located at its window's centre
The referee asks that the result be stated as 0.36 Ang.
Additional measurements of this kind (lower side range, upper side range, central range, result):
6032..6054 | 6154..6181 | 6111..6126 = -0.4 Ang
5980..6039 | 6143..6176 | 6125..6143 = -0.6 Ang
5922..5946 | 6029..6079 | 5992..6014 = 0.6 Ang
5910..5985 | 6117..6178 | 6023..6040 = -0.4 Ang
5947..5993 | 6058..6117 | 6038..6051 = -0.3 Ang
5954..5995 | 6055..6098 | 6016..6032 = 0.5 Ang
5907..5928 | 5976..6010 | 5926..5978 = -1.2 Ang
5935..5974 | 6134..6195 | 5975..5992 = 0.1 Ang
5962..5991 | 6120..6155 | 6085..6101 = -0.3 Ang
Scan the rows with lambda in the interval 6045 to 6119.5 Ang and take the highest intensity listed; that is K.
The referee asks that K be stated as 10.1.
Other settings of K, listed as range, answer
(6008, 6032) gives 9.48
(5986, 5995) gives 9.59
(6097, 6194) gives 9.64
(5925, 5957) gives 9.43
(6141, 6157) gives 9.49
